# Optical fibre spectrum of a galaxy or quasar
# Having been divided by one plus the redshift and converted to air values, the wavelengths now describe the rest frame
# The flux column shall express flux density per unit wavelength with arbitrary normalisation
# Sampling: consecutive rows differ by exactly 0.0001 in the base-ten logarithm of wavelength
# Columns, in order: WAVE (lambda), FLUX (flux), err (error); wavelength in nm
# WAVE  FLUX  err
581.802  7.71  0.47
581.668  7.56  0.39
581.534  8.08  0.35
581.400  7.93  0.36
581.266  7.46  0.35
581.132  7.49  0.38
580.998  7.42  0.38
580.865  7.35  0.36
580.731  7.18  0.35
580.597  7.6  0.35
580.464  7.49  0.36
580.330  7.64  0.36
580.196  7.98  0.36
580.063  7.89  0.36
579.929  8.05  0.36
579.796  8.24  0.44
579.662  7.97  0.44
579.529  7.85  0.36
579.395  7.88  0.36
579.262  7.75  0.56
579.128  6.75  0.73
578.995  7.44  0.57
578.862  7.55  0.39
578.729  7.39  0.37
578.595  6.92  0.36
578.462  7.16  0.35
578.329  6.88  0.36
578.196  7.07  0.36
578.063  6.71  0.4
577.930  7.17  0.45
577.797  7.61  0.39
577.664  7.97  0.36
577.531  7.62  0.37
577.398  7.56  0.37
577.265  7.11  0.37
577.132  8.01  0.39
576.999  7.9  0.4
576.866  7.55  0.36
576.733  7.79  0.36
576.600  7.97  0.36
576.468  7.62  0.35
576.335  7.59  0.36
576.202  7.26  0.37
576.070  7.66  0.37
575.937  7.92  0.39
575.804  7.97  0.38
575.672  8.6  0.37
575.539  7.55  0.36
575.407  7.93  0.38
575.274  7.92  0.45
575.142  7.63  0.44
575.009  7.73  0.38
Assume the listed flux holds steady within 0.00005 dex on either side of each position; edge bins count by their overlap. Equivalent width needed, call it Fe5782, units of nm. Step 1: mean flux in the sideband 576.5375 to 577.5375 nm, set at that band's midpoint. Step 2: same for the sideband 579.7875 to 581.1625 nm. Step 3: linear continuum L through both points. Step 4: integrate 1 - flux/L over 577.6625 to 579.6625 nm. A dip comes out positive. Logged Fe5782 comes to 0.085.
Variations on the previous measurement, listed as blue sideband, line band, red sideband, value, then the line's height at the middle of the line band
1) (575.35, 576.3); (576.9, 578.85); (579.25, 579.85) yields 0.129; 7.9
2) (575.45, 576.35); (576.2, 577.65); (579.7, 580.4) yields 0.033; 7.84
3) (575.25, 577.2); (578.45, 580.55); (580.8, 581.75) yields 0.013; 7.68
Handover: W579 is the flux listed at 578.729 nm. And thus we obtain 7.39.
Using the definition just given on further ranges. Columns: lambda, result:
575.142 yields 7.63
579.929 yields 8.05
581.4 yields 7.93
